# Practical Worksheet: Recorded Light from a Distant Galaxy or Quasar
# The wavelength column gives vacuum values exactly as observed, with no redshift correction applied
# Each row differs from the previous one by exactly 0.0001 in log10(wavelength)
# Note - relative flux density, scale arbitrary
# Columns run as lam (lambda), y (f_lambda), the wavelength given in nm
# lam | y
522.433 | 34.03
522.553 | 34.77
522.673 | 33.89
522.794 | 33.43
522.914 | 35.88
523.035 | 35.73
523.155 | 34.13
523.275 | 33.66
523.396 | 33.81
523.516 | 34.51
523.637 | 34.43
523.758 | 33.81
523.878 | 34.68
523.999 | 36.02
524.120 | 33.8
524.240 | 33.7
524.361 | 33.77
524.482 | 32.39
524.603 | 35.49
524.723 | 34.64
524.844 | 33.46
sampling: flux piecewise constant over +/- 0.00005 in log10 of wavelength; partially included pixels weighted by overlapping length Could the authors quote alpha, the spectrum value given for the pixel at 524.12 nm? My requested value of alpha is 33.8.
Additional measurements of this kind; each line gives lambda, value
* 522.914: 35.88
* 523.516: 34.51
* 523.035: 35.73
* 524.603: 35.49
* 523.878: 34.68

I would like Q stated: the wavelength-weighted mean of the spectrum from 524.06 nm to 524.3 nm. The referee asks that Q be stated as 33.8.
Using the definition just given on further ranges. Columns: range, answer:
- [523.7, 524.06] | 34.8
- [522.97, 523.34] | 34.5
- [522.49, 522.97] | 34.5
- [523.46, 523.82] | 34.2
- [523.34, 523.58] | 34.2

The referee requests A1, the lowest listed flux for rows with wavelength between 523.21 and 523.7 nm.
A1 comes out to 33.66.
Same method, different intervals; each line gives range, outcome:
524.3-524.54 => 32.39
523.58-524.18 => 33.8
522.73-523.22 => 33.43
